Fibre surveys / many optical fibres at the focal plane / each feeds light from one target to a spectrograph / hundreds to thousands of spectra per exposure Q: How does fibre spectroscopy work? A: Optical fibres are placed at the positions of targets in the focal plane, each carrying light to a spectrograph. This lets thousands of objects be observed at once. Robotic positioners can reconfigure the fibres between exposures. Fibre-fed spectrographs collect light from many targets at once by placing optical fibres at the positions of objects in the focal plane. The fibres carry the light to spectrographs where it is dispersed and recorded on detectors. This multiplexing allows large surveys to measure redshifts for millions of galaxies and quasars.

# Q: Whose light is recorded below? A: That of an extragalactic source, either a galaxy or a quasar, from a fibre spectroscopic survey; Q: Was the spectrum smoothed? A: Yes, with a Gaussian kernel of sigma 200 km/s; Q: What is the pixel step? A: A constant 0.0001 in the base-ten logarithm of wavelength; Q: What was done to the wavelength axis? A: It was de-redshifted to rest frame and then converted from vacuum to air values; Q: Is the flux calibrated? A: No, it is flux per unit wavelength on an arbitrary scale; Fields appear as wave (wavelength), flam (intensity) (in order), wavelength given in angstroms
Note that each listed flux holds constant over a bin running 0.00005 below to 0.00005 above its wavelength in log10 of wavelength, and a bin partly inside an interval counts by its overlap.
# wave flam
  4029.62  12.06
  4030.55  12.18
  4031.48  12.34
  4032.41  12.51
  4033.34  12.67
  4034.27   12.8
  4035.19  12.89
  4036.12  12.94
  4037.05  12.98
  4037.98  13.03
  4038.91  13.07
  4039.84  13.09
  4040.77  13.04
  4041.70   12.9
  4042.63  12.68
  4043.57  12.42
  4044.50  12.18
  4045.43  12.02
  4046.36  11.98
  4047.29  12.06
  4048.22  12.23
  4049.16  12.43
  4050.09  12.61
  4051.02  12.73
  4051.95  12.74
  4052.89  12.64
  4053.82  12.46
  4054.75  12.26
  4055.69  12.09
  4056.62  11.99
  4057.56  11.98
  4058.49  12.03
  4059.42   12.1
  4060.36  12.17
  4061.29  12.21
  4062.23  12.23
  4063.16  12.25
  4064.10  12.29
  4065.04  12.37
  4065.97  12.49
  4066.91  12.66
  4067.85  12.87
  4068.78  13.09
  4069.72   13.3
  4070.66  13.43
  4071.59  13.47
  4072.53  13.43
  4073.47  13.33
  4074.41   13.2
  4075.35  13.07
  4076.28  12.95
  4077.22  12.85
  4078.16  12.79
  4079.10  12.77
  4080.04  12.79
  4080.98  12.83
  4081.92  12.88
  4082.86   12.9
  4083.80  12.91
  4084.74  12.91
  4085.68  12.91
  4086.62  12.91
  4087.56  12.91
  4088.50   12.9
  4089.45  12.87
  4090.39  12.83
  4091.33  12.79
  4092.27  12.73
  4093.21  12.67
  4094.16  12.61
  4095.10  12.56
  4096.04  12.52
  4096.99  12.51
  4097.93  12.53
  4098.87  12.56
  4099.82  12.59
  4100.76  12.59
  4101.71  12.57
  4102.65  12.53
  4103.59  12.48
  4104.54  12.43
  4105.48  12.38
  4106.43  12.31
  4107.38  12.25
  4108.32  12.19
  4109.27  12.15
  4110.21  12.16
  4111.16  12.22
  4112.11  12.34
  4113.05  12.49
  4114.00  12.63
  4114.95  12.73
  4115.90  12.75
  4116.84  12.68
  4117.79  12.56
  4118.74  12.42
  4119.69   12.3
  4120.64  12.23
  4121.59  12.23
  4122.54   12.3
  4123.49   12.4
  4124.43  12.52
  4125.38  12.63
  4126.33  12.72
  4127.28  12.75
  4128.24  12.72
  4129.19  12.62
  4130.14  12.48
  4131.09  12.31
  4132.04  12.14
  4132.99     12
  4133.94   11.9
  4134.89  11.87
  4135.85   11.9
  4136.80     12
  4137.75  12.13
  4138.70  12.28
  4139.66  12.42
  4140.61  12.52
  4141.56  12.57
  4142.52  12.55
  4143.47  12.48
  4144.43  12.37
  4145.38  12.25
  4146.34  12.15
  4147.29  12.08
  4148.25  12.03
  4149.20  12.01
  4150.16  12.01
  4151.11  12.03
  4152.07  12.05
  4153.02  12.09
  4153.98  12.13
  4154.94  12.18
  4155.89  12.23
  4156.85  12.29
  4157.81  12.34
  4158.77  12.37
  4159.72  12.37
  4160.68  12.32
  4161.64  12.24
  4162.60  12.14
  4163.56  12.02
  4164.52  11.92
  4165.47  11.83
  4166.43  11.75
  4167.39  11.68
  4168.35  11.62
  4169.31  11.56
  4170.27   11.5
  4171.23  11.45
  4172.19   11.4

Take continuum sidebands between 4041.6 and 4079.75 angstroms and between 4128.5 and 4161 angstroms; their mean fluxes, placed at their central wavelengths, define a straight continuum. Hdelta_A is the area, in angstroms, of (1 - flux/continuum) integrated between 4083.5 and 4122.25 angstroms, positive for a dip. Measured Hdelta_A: -0.48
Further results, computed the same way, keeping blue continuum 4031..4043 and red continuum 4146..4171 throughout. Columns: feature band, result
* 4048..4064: 0.5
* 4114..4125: -0.2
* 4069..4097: -0.9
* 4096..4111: 0.0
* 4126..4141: -0.1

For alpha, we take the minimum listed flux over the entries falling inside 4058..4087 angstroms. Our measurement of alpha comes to 12.03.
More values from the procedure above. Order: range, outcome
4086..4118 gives 12.15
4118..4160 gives 11.87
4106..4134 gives 11.9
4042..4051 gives 11.98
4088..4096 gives 12.56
